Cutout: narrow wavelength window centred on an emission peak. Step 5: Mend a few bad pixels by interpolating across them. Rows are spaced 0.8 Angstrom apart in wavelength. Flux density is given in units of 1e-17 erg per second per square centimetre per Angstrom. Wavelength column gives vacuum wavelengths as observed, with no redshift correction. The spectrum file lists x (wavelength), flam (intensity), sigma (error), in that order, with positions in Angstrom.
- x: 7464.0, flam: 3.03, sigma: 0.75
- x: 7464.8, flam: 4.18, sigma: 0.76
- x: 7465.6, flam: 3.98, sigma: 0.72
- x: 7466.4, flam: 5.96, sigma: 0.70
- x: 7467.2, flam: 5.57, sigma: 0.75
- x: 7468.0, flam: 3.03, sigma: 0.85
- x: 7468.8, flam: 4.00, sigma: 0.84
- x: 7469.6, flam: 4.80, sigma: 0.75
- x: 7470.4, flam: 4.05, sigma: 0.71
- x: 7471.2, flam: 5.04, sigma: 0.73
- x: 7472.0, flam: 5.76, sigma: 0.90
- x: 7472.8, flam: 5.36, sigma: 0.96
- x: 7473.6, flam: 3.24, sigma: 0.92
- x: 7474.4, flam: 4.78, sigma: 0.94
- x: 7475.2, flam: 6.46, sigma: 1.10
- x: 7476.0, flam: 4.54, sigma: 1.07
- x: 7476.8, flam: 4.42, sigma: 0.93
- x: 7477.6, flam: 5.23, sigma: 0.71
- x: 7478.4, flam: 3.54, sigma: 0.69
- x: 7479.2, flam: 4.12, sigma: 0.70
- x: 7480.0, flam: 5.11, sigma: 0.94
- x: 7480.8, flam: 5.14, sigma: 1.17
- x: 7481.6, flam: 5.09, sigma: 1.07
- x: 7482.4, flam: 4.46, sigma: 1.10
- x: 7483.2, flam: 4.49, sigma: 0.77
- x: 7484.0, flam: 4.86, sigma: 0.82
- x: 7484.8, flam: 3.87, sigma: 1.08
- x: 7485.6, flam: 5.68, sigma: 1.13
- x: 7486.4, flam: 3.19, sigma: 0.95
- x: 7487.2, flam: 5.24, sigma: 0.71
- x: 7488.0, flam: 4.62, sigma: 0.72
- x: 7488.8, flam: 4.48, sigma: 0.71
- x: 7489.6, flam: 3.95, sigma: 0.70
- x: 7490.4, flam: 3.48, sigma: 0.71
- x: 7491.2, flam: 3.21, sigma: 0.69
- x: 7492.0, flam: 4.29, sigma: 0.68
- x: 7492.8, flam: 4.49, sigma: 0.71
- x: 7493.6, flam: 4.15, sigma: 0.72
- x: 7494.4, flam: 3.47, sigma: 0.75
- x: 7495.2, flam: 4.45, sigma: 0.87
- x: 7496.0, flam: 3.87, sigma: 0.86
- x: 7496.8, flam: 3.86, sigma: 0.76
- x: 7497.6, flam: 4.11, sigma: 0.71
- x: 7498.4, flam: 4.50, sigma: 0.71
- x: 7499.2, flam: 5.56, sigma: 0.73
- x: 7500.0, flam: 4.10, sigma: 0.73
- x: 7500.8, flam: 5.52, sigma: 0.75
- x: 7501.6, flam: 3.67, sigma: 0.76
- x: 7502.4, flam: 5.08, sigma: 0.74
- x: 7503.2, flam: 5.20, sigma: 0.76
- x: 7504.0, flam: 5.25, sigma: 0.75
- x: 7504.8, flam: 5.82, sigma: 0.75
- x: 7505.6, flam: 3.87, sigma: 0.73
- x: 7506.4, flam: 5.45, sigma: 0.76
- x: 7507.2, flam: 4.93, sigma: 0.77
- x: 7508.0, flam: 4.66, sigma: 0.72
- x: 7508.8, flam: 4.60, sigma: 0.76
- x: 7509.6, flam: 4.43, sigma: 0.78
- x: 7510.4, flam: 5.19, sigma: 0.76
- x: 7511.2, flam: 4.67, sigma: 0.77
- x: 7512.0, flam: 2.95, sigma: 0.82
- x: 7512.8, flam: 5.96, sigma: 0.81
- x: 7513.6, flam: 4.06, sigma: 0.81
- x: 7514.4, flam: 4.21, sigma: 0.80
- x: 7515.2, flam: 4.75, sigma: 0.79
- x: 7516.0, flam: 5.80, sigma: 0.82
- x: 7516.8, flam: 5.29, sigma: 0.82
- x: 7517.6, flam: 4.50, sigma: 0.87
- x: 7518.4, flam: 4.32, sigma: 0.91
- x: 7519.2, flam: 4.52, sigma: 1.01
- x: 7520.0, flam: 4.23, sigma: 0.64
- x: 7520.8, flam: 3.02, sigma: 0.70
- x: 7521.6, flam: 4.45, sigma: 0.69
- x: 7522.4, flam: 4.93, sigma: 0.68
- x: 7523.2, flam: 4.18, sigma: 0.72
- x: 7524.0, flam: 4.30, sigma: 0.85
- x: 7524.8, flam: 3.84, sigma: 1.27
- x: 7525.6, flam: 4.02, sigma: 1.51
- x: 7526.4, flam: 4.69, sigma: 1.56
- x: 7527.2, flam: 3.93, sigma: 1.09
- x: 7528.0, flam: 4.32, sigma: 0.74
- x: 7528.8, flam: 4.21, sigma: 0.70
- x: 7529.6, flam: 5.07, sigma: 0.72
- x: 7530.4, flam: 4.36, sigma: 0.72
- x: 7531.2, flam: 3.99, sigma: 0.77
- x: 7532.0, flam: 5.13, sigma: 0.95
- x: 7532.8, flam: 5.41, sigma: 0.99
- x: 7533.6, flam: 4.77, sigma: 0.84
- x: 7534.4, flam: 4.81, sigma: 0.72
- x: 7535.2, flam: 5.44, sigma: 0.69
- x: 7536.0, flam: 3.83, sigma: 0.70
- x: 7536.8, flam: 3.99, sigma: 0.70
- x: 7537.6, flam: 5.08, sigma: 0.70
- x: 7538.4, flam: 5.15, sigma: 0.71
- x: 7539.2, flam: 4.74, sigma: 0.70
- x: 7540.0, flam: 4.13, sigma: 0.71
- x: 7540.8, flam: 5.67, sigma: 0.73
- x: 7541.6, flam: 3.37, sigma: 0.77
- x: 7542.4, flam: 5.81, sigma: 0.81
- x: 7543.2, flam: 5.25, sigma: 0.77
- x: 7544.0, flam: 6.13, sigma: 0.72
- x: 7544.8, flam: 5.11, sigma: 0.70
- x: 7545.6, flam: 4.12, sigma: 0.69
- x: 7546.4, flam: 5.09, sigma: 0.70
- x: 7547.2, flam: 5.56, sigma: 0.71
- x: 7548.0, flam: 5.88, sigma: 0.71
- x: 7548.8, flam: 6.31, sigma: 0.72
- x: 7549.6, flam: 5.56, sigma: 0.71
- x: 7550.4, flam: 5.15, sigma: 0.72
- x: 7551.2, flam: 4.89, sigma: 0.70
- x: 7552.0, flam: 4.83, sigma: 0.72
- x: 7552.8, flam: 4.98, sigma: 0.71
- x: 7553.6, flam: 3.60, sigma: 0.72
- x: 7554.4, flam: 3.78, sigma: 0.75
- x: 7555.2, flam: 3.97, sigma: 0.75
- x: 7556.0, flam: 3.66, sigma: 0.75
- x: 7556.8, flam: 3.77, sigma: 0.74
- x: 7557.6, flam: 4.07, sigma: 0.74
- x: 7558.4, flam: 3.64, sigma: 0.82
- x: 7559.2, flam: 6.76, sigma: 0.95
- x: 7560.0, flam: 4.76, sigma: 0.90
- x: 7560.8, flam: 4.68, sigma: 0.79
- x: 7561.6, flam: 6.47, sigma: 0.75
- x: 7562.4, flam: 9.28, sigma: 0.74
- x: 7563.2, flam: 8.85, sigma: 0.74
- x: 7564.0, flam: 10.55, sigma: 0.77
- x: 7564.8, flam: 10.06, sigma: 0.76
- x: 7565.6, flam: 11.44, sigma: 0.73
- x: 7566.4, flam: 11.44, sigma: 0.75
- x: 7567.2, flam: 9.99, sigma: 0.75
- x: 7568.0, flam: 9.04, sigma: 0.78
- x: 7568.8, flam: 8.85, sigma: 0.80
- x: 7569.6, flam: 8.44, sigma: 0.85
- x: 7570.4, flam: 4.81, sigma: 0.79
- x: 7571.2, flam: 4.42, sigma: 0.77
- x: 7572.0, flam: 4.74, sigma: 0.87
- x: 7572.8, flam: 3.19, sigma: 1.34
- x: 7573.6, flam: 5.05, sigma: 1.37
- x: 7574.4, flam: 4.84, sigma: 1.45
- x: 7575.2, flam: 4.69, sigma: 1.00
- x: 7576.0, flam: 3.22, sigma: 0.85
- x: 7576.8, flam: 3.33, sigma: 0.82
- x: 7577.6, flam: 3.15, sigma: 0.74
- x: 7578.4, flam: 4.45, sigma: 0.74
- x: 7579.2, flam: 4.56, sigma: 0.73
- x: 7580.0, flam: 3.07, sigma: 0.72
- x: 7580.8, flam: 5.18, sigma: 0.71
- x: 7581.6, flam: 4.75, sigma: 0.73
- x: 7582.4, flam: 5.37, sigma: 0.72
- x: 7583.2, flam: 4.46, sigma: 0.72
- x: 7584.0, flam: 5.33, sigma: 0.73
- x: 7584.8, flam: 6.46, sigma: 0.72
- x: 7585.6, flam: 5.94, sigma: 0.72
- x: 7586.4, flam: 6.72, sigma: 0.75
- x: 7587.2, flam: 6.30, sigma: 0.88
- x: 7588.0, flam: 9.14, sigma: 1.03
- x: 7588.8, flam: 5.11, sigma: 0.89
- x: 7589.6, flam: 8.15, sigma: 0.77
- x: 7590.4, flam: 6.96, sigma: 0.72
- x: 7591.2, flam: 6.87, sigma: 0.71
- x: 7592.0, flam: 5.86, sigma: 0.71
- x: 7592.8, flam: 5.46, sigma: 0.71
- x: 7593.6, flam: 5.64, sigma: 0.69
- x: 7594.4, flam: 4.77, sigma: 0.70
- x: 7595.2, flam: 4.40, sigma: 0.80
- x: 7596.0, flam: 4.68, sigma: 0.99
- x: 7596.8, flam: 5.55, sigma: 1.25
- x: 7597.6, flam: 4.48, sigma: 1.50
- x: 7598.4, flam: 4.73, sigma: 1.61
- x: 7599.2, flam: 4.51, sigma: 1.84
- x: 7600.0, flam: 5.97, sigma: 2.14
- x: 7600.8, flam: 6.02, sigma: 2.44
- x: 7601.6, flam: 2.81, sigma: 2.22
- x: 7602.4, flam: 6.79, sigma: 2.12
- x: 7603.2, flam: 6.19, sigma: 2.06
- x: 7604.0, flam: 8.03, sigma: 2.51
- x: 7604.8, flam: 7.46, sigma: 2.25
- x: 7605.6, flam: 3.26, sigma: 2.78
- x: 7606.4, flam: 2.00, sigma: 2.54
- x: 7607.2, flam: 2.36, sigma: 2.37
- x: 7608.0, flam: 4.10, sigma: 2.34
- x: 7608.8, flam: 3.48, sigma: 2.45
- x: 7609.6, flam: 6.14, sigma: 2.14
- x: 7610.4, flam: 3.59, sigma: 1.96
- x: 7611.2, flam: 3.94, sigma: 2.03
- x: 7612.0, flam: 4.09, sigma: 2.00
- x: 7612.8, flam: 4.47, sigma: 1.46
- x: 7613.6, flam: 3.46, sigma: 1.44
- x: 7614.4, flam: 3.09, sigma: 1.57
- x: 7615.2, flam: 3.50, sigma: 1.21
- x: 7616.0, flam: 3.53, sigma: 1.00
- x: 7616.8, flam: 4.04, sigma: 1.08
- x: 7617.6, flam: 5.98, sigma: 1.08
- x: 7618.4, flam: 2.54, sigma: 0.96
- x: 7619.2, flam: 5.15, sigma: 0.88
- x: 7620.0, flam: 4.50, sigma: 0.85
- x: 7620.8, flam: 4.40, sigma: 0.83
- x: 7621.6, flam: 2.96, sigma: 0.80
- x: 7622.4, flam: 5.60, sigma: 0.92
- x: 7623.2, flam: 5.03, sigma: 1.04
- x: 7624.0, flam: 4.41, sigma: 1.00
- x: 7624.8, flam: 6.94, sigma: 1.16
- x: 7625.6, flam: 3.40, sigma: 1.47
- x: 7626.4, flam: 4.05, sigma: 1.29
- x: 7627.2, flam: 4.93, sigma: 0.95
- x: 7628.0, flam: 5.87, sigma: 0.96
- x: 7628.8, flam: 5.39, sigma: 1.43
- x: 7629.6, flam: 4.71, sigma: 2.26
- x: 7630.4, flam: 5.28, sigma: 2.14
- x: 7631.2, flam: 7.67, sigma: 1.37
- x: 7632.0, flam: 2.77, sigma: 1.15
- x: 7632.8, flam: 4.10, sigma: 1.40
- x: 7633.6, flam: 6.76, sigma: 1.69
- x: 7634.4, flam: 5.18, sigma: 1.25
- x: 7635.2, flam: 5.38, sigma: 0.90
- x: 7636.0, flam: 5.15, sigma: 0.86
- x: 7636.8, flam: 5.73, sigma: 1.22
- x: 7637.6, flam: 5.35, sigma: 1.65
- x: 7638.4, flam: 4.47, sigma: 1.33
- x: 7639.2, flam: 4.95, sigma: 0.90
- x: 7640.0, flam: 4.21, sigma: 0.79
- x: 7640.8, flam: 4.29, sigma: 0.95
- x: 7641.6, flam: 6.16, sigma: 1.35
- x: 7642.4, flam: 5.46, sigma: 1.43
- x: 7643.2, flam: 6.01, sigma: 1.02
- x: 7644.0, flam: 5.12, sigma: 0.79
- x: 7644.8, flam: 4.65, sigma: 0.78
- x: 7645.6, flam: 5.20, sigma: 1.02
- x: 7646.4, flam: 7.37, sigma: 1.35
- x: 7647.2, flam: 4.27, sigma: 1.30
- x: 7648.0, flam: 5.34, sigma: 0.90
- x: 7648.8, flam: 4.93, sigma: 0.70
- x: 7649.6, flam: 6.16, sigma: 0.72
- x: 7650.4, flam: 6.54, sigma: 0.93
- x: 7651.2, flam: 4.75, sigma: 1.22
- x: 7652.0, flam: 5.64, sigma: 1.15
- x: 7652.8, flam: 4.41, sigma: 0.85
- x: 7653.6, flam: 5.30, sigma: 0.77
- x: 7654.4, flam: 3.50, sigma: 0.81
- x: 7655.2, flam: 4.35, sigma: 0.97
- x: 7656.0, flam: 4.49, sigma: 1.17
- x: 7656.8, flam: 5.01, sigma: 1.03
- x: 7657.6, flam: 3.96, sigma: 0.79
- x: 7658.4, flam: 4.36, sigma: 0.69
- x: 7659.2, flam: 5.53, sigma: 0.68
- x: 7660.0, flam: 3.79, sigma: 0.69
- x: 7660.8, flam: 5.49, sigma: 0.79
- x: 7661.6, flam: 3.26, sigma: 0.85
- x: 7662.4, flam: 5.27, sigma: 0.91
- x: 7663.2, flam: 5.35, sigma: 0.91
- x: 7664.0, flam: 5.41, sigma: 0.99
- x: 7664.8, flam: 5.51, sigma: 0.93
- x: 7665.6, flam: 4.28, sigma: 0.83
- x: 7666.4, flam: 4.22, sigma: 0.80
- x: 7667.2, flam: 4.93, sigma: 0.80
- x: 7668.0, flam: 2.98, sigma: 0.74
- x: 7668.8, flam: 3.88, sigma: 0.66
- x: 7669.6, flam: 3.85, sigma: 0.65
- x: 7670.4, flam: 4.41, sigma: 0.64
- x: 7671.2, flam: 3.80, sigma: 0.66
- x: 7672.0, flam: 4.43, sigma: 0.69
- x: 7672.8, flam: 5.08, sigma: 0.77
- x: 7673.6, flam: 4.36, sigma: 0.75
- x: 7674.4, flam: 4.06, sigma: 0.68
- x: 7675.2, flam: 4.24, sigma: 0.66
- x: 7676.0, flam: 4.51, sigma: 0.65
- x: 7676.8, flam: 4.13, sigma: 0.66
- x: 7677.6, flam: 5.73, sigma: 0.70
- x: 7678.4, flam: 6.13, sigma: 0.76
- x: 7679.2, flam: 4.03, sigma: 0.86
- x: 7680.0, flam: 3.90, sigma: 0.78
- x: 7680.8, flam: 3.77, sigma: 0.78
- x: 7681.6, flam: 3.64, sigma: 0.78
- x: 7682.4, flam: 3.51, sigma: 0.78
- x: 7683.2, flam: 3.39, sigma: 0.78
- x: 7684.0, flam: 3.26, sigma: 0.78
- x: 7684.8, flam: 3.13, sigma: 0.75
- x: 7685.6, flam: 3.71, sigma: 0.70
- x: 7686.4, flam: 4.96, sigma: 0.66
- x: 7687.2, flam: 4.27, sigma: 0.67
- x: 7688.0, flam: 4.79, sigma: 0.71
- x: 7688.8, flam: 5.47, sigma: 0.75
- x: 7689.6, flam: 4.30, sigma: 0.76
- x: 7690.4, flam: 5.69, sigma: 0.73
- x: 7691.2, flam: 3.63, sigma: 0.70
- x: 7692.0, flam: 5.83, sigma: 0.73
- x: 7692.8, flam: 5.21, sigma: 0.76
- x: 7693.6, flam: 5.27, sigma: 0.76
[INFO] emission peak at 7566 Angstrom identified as H-alpha 6563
